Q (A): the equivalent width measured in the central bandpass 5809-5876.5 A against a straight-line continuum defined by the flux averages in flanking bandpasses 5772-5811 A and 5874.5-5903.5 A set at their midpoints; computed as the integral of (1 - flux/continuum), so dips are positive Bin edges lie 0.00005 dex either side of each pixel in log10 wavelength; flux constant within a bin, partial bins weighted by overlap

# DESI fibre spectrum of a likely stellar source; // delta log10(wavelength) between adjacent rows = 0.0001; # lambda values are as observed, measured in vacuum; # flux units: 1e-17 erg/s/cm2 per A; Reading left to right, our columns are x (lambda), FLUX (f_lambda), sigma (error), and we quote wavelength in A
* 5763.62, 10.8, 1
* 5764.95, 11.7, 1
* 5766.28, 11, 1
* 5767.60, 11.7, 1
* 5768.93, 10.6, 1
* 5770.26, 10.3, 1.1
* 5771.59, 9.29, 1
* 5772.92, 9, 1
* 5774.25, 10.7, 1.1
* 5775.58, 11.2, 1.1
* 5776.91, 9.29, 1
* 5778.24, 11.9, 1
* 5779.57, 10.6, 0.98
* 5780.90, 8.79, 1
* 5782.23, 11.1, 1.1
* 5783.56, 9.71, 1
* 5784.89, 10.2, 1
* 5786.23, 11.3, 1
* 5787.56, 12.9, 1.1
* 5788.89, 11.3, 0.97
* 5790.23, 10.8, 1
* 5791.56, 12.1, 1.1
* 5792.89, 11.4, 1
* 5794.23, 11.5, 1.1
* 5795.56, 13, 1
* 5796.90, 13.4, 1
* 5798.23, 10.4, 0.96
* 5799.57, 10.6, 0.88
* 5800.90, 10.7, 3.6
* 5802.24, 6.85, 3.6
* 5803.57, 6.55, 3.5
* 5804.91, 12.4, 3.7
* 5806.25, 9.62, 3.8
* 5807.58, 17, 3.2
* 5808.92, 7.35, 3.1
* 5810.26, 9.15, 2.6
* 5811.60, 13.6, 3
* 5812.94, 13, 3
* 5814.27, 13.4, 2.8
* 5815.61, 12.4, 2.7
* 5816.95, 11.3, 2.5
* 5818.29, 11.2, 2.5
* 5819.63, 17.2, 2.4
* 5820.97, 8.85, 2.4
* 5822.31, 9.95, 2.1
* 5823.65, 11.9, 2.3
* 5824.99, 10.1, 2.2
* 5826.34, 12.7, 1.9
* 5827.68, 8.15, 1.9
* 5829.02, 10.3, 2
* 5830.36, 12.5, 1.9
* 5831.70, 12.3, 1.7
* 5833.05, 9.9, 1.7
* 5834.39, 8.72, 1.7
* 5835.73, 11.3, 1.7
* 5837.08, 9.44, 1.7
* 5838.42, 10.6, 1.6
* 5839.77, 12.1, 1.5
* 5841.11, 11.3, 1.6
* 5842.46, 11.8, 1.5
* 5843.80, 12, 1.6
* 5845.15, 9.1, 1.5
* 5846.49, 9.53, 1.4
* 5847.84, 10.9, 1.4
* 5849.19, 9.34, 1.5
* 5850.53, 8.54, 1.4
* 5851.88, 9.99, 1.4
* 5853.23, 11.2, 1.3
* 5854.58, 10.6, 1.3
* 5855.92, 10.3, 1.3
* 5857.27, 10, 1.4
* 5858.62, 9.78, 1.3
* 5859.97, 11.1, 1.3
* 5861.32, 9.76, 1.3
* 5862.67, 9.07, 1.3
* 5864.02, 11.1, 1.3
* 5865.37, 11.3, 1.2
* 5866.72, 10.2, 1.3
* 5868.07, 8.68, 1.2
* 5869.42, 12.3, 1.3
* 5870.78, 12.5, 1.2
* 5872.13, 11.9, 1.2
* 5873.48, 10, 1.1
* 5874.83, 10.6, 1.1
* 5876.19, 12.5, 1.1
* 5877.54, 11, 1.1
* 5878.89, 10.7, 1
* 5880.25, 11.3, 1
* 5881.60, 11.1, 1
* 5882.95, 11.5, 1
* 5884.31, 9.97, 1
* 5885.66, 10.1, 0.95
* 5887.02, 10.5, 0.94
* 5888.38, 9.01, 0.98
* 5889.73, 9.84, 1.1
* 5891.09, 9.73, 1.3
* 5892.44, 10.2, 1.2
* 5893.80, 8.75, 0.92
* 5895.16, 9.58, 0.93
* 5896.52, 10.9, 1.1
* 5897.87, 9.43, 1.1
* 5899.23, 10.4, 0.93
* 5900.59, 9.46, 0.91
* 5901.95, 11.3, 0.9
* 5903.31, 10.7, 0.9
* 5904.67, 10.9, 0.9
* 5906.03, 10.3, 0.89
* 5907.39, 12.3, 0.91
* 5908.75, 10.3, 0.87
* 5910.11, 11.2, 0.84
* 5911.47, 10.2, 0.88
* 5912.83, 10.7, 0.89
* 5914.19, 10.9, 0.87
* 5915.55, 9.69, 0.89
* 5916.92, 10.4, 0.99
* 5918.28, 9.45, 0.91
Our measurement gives -2.1 A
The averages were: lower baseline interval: 10.7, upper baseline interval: 10.4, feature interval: 10.9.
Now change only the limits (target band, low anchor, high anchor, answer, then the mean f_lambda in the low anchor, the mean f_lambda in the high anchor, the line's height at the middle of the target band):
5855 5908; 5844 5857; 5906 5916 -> -0.6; 10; 10.8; 10.4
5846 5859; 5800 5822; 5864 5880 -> 1.3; 11.3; 11.1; 11.1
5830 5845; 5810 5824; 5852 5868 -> 0.3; 12.1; 10.3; 11.2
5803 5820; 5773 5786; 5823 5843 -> -1.8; 10.4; 10.9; 10.7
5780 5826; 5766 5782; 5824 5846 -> -2.8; 10.4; 10.8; 10.6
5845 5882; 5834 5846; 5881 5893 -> -0.2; 10.7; 10.2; 10.5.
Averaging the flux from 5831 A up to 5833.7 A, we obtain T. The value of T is 11.1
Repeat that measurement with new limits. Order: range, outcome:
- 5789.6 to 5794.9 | 11.5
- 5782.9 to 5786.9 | 10.4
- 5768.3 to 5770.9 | 10.4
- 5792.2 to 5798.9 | 11.9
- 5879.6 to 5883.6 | 11.3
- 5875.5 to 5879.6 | 11.4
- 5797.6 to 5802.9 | 9.63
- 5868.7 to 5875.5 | 11.4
